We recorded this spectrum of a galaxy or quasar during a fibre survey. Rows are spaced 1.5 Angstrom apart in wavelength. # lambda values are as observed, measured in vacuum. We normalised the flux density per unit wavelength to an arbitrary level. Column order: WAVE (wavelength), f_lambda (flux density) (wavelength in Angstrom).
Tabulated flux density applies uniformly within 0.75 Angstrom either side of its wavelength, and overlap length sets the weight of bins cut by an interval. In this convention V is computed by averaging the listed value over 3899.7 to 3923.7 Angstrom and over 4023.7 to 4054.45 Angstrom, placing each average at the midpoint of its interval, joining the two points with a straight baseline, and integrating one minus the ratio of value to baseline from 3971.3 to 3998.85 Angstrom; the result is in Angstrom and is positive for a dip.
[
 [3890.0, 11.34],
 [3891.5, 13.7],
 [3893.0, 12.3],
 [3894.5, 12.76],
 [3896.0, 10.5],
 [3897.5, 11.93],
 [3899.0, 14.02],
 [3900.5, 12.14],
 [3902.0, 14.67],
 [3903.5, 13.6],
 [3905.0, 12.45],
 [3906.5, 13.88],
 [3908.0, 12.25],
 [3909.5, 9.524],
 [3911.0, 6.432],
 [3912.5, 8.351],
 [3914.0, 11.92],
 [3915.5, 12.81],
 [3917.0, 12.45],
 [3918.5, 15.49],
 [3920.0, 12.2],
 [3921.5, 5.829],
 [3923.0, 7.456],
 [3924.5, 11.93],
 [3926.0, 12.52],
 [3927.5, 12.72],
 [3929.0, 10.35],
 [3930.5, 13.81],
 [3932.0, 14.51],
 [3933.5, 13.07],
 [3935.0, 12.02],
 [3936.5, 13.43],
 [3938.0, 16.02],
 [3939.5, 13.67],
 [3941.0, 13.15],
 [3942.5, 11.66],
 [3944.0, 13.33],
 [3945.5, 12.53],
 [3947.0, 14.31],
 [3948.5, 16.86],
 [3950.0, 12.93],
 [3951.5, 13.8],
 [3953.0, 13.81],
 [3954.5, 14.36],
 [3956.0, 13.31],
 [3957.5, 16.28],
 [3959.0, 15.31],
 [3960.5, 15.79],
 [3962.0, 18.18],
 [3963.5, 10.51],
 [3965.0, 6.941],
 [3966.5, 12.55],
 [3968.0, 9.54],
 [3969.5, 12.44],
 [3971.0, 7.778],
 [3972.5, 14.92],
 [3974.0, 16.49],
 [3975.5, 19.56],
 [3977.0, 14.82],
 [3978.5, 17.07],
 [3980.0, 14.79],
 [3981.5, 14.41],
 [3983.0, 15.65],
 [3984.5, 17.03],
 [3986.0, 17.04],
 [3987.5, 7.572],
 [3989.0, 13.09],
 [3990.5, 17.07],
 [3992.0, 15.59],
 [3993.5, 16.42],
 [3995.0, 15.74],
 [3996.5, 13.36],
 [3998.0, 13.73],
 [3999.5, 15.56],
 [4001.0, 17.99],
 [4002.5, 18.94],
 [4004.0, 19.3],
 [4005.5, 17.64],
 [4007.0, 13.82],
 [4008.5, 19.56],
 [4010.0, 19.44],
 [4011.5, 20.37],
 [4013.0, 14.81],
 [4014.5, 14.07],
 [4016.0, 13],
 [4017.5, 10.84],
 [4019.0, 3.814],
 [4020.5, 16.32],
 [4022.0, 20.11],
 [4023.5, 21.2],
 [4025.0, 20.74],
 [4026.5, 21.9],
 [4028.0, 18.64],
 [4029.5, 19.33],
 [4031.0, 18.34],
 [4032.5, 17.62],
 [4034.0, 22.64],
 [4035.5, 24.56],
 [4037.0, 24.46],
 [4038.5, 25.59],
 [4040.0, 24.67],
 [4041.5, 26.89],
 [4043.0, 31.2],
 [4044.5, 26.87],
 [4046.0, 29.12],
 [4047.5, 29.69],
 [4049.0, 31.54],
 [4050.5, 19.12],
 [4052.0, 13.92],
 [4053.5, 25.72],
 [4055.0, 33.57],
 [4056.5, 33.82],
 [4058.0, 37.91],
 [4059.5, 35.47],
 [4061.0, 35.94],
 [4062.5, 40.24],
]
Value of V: 4.89 Angstrom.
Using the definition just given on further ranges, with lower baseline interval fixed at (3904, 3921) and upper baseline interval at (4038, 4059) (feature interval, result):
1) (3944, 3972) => 6.1 Angstrom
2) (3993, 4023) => 9.4 Angstrom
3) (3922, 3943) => 2.2 Angstrom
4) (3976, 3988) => 2.9 Angstrom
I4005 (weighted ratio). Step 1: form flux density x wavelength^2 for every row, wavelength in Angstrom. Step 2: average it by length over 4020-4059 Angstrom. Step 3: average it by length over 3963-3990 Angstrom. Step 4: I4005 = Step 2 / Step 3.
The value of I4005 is 1.88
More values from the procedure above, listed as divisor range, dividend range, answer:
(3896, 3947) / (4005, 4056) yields 1.82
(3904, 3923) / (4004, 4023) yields 1.48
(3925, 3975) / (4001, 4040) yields 1.43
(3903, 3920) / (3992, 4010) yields 1.48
